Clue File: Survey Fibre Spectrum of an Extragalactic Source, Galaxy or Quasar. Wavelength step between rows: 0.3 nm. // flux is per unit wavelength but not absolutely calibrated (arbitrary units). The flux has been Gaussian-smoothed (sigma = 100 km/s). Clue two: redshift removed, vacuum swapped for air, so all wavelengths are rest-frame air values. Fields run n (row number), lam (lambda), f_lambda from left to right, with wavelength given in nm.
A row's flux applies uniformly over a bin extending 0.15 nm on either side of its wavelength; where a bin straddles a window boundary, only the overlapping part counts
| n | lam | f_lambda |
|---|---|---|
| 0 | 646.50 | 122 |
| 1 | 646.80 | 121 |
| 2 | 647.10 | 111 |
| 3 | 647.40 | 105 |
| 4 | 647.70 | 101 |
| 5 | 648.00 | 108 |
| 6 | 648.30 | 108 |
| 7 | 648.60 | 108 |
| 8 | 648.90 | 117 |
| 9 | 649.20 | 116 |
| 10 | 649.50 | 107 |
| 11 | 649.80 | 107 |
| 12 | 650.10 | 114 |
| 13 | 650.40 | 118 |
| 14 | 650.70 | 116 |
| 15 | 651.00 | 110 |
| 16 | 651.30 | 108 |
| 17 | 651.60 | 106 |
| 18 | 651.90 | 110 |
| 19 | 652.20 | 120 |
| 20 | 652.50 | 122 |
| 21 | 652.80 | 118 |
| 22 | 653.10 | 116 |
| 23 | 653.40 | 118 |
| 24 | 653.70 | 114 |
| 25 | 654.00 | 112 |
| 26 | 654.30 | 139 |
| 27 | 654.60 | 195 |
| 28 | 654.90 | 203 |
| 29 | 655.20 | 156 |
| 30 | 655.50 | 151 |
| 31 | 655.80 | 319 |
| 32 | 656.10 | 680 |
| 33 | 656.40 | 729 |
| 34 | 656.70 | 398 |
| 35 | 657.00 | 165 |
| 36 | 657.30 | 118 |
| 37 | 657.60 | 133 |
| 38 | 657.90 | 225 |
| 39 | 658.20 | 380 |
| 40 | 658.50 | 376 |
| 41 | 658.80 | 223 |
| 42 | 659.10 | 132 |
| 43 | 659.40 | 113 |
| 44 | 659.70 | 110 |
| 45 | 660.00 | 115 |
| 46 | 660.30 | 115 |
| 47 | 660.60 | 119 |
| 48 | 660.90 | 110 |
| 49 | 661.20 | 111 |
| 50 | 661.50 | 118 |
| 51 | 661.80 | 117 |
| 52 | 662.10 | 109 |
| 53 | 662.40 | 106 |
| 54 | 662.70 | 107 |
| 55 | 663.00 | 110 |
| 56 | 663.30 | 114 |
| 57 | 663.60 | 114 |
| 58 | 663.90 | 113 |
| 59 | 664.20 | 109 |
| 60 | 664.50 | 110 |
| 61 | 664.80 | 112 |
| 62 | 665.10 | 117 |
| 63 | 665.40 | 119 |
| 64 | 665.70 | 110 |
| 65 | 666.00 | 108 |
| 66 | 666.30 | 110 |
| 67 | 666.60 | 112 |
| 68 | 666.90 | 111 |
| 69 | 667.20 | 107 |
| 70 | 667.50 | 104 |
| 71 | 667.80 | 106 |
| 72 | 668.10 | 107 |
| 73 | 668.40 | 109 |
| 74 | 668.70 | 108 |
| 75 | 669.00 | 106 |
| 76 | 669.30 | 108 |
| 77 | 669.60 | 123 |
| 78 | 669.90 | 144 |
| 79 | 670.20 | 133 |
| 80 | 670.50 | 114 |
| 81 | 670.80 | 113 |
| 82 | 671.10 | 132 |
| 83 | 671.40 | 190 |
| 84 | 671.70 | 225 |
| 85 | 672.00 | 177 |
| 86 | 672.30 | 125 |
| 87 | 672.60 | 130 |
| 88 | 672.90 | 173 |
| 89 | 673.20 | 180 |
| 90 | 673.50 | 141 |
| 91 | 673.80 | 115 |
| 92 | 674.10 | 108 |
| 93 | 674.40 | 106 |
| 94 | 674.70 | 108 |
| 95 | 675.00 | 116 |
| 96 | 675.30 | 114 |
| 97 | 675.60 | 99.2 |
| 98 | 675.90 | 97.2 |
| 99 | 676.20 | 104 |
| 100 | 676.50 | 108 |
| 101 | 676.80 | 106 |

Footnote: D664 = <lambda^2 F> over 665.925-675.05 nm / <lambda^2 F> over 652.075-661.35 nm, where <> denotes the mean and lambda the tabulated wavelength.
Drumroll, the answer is 0.65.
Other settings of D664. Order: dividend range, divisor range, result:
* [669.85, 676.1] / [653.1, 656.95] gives 0.53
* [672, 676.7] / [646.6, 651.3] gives 1.20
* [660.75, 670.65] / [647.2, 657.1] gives 0.68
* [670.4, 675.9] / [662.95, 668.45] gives 1.26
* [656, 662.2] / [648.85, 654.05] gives 1.98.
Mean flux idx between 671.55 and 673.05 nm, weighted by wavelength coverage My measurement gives 166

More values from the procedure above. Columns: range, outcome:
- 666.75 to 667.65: 107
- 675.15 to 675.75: 107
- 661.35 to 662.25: 115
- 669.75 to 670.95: 126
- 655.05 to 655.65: 154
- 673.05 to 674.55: 130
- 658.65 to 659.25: 177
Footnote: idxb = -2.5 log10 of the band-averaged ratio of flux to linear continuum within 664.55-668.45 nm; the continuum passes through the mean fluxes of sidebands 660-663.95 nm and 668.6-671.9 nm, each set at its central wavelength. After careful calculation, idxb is 0.14 mag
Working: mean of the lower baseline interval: 113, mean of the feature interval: 110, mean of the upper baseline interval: 137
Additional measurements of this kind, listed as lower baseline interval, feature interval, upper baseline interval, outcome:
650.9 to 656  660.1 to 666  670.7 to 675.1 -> 0.28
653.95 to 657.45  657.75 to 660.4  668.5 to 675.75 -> 0.27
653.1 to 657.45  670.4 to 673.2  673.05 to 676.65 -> -0.14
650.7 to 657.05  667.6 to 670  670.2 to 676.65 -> 0.31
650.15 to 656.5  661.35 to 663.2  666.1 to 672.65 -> 0.35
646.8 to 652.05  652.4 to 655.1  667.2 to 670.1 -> -0.24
